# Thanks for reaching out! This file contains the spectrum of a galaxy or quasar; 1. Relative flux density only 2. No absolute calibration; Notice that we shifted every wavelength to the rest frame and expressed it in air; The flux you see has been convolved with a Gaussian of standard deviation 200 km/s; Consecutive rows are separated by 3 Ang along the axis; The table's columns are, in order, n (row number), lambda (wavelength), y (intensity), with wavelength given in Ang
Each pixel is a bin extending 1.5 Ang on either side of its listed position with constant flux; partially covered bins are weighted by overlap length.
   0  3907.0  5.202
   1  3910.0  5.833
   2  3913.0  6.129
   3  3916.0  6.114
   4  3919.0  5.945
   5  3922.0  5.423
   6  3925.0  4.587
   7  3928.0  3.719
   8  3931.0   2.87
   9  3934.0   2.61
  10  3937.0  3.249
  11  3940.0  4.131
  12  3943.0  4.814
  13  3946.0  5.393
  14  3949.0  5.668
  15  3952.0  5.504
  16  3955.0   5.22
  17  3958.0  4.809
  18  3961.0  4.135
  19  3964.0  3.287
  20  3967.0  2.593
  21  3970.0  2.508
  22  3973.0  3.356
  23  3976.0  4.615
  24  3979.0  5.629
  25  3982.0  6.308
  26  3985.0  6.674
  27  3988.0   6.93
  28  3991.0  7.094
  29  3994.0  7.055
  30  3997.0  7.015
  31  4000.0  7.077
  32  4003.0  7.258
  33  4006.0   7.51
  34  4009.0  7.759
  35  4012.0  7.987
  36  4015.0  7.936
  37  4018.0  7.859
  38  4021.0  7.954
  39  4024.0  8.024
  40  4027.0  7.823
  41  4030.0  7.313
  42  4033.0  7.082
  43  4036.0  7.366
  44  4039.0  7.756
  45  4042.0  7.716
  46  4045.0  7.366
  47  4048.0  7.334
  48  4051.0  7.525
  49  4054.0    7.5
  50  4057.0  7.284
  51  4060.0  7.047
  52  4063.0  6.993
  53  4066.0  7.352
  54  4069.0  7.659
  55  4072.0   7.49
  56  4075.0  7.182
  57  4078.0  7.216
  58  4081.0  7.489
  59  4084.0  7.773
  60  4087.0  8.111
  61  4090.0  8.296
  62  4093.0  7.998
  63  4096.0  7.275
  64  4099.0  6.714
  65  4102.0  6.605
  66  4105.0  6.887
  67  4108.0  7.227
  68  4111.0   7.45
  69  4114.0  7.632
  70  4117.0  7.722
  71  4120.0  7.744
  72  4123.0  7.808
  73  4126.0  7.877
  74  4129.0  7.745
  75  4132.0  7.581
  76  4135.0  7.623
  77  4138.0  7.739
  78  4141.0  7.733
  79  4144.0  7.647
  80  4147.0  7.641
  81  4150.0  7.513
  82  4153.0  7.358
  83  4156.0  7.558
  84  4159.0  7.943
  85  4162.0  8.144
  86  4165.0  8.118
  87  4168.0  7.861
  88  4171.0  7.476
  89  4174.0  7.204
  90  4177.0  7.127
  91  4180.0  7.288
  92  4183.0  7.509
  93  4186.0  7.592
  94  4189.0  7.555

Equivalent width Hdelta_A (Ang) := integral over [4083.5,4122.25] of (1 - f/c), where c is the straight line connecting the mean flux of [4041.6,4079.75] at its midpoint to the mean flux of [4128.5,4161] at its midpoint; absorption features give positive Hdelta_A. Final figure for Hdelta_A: 0.0 Ang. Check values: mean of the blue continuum 7.35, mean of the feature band 7.49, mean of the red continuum 7.65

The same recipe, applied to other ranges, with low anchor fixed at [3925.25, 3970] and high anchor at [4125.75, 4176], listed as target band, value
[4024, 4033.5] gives -3.5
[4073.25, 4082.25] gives -1.3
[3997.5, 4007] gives -4.1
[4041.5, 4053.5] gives -3.3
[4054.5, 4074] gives -3.7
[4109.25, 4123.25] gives -1.1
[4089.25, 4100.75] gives -1.4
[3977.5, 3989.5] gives -4.2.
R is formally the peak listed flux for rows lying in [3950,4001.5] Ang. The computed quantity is 7.094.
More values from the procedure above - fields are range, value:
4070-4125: 8.296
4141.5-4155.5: 7.647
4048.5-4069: 7.659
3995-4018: 7.987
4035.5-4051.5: 7.756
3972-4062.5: 8.024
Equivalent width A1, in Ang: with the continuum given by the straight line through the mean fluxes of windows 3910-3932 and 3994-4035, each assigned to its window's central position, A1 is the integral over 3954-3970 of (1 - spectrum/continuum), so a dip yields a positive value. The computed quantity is 6.01 Ang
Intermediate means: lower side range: 5.08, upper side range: 7.56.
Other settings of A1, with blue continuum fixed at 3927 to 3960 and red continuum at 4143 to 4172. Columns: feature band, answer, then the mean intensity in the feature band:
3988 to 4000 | -4.4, 7.04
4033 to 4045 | -3.4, 7.52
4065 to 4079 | -2.2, 7.39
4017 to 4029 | -4.9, 7.89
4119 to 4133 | -1.0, 7.76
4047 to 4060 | -2.7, 7.37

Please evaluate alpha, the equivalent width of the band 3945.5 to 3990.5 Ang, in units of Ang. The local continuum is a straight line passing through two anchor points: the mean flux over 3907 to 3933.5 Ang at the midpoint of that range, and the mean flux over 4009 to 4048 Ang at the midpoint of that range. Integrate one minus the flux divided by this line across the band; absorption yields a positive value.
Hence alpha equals 9.5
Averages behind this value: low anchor 4.99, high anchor 7.67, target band 4.88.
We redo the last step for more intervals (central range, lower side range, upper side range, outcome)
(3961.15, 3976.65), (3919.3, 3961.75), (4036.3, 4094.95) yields 5.7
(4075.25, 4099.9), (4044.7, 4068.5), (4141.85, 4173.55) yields -0.6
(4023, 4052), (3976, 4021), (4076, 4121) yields -1.1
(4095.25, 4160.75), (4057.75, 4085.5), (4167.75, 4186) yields -1.2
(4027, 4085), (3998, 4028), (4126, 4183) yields 2.1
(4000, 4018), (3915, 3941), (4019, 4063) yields -2.9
